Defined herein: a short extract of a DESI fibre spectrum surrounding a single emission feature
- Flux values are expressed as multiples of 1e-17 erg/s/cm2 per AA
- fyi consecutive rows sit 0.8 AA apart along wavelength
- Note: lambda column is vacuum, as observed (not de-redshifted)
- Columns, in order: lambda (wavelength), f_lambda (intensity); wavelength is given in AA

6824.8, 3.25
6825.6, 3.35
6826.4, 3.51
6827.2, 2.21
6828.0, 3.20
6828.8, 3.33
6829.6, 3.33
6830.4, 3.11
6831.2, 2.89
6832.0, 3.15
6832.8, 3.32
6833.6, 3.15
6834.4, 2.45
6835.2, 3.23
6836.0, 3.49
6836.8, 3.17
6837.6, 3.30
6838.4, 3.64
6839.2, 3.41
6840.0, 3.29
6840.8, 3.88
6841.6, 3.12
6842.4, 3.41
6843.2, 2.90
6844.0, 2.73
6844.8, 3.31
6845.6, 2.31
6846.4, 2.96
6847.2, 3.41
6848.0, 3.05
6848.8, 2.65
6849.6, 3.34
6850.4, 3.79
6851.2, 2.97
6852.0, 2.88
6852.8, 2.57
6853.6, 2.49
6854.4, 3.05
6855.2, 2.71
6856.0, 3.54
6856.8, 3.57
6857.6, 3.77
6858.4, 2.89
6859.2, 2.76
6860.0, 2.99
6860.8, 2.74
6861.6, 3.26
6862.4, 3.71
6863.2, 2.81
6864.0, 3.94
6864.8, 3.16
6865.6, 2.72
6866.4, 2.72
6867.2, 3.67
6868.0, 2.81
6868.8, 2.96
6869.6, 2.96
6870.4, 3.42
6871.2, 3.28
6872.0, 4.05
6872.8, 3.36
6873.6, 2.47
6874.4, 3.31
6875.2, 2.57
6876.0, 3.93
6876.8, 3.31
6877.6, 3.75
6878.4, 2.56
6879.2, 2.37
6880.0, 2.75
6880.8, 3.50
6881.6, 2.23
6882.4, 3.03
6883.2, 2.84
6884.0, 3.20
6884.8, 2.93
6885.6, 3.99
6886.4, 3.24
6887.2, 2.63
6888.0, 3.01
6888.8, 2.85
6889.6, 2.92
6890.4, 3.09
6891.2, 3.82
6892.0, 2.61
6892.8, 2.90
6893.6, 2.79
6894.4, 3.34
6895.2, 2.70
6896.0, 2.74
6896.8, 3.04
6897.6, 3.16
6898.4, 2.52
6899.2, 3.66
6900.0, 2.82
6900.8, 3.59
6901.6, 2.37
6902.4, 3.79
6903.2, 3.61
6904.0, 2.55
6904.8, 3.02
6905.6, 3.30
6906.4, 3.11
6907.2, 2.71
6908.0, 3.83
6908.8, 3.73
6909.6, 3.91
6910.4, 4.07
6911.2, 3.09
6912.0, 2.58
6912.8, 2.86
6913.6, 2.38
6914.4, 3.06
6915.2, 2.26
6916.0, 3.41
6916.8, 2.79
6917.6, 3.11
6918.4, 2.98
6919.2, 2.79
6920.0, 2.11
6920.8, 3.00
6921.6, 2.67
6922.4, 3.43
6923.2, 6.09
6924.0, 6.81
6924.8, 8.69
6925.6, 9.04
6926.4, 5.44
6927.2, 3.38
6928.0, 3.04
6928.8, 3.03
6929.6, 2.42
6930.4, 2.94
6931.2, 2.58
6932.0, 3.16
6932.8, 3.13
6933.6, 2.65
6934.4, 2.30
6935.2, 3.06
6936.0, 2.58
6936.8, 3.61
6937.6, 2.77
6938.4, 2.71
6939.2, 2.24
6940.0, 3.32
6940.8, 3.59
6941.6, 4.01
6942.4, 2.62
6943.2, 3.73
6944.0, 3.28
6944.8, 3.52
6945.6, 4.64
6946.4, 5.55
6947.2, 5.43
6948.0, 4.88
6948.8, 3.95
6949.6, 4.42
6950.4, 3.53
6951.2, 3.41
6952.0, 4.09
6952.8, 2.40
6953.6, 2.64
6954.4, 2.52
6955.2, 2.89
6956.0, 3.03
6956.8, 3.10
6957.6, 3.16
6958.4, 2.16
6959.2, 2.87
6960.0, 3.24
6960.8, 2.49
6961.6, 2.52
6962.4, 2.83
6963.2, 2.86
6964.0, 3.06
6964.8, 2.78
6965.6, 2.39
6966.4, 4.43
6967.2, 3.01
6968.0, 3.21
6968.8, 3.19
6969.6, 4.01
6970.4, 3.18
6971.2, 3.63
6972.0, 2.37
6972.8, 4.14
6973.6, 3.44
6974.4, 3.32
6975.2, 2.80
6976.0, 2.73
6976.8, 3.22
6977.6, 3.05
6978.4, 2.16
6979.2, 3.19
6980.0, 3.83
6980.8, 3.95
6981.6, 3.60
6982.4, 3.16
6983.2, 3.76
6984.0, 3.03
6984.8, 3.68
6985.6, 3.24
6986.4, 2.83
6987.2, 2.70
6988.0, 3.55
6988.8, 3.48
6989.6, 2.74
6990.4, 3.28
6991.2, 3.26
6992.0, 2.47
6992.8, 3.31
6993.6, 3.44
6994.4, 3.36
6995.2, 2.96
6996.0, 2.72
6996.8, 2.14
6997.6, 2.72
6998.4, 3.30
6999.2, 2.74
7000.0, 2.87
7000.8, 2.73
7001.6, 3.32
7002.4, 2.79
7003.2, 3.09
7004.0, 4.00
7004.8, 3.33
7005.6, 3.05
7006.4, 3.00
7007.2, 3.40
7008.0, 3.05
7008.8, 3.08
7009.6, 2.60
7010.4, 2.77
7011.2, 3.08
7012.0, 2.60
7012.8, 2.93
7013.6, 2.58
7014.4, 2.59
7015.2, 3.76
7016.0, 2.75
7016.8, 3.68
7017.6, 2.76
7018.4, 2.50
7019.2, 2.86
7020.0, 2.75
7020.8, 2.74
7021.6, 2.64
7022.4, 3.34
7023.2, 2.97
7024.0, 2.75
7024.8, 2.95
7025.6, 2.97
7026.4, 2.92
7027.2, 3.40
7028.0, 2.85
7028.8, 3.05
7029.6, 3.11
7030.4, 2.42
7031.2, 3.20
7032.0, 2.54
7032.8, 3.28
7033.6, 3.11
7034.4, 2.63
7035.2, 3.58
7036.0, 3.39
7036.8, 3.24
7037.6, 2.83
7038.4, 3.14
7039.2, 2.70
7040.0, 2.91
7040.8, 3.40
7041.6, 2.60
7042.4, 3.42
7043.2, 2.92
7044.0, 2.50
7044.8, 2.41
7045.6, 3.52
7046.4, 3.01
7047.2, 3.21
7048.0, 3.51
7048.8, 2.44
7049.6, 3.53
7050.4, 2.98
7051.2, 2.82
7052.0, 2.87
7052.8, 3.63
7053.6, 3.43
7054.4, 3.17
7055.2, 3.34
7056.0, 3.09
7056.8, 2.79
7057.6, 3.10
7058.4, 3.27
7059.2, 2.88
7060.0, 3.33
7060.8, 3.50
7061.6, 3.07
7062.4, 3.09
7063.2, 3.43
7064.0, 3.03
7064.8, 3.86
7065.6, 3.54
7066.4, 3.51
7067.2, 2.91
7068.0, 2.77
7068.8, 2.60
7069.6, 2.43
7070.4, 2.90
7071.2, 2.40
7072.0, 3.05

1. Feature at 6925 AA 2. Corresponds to H-alpha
